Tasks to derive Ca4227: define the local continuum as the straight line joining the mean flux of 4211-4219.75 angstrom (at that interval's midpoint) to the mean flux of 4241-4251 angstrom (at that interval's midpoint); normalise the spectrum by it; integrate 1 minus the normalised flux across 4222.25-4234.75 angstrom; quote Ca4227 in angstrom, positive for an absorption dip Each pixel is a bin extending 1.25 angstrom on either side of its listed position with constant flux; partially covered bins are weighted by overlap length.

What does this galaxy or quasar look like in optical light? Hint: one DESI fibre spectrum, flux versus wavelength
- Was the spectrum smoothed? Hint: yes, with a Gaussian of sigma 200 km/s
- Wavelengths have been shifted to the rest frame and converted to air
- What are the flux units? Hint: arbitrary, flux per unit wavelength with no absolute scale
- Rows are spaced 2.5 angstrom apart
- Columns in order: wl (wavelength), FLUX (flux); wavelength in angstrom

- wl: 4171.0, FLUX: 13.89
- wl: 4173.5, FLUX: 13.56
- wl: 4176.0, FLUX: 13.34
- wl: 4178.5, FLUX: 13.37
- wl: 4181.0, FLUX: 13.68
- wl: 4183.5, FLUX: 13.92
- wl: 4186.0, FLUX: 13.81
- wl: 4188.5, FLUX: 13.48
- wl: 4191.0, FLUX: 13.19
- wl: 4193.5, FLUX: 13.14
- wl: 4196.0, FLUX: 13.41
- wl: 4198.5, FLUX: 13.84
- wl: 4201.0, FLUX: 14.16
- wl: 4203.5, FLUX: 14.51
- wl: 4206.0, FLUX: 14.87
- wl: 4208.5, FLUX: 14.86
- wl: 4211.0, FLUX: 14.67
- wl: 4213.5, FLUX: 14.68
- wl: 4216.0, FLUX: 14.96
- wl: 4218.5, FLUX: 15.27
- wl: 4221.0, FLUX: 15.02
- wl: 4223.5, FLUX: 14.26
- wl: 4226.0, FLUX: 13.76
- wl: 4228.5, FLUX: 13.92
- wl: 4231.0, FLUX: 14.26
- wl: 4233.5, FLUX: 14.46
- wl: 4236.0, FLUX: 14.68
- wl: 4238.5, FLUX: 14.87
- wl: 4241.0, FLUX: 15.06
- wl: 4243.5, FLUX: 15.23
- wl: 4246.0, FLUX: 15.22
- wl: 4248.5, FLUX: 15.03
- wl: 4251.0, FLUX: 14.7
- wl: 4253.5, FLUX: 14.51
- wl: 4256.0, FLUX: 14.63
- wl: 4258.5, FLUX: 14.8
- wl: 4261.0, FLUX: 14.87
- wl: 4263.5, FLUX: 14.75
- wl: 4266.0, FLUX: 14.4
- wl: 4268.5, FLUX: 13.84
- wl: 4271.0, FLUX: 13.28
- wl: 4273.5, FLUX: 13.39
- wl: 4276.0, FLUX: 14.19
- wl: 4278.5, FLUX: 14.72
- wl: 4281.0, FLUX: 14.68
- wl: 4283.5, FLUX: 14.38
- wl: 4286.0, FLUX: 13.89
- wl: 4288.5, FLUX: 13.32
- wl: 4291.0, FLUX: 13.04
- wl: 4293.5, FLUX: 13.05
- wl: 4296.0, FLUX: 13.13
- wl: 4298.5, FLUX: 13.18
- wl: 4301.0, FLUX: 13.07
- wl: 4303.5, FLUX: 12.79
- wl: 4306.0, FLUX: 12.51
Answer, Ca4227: 0.72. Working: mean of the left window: 14.9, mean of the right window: 15.1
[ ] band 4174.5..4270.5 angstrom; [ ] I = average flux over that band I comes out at 14.3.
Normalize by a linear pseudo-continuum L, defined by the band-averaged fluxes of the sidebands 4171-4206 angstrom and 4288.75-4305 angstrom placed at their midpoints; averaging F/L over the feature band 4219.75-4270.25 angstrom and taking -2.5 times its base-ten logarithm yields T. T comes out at -0.096 mag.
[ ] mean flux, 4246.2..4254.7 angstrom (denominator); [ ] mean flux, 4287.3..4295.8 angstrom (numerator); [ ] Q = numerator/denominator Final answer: 0.89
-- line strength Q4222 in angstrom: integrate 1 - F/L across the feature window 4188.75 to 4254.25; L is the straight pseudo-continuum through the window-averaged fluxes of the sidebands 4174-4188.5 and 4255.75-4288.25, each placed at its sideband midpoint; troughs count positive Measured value -2.69 angstrom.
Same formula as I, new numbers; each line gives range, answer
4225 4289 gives 14.4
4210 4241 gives 14.6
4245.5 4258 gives 14.8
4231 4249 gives 14.9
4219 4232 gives 14.3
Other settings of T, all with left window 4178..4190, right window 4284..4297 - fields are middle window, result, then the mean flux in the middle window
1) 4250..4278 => -0.069 mag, 14.3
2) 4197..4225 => -0.080 mag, 14.6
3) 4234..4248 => -0.114 mag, 15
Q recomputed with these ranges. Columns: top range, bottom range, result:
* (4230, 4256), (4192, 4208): 1.06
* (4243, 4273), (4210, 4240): 1.00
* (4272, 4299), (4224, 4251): 0.94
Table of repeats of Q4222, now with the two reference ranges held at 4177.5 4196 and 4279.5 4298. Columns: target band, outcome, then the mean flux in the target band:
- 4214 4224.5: -1.0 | 14.9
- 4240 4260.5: -2.0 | 14.9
